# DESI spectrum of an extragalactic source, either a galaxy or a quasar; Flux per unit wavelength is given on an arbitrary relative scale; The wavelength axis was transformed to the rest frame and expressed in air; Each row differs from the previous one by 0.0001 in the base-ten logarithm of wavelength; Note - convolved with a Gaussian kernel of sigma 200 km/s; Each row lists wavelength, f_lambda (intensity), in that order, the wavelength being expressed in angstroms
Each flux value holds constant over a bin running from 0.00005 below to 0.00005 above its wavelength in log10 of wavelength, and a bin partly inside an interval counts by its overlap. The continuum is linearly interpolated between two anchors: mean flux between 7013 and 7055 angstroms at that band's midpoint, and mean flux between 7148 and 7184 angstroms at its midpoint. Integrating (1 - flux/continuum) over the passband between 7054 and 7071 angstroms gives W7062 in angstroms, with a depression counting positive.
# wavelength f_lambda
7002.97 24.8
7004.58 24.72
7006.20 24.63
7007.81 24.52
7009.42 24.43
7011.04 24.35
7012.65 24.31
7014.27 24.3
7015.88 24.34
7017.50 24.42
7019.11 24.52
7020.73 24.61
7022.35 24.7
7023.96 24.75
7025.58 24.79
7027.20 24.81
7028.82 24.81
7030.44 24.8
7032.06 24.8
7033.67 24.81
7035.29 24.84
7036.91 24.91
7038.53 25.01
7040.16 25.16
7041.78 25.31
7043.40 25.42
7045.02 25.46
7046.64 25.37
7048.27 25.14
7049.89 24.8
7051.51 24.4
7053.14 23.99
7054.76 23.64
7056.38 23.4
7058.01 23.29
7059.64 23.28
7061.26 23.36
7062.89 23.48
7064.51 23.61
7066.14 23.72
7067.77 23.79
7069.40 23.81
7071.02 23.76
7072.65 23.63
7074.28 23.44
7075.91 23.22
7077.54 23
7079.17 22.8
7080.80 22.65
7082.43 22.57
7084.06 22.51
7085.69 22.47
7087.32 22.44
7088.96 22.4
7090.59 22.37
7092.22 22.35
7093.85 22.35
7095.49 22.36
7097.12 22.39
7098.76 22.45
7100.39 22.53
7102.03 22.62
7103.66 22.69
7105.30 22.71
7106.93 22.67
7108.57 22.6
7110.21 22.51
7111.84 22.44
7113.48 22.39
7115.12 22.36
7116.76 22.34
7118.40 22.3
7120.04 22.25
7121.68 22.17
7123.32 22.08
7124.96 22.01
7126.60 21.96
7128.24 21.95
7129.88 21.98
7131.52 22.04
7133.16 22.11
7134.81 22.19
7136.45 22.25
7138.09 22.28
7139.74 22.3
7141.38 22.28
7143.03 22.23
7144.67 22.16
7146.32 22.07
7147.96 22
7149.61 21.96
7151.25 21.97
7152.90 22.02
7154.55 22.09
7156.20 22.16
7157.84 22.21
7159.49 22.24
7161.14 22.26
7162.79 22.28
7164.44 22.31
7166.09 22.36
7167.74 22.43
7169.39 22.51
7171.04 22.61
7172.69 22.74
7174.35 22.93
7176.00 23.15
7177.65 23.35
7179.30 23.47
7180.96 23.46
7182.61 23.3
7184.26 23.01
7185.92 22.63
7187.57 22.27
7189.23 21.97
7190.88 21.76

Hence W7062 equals 0.52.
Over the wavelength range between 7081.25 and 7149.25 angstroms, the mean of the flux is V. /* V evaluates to 22.3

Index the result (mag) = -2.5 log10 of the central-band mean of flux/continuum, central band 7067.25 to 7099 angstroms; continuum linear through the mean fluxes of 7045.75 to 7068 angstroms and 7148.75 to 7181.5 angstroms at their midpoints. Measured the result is 0.04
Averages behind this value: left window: 24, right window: 22.5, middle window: 22.8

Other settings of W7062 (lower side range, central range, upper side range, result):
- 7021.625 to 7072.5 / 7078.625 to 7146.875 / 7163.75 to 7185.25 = 3.7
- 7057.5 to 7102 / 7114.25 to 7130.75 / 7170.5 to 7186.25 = 0.6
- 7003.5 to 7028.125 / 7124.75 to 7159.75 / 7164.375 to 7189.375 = 1.6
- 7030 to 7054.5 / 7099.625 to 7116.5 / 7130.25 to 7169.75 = 0.5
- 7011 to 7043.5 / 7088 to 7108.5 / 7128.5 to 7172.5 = 0.7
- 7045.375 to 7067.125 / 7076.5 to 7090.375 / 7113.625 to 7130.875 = 0.4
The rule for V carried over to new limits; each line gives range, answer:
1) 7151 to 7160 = 22.1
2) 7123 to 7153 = 22.1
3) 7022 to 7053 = 24.9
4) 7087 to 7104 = 22.4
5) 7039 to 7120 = 23.3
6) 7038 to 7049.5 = 25.2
